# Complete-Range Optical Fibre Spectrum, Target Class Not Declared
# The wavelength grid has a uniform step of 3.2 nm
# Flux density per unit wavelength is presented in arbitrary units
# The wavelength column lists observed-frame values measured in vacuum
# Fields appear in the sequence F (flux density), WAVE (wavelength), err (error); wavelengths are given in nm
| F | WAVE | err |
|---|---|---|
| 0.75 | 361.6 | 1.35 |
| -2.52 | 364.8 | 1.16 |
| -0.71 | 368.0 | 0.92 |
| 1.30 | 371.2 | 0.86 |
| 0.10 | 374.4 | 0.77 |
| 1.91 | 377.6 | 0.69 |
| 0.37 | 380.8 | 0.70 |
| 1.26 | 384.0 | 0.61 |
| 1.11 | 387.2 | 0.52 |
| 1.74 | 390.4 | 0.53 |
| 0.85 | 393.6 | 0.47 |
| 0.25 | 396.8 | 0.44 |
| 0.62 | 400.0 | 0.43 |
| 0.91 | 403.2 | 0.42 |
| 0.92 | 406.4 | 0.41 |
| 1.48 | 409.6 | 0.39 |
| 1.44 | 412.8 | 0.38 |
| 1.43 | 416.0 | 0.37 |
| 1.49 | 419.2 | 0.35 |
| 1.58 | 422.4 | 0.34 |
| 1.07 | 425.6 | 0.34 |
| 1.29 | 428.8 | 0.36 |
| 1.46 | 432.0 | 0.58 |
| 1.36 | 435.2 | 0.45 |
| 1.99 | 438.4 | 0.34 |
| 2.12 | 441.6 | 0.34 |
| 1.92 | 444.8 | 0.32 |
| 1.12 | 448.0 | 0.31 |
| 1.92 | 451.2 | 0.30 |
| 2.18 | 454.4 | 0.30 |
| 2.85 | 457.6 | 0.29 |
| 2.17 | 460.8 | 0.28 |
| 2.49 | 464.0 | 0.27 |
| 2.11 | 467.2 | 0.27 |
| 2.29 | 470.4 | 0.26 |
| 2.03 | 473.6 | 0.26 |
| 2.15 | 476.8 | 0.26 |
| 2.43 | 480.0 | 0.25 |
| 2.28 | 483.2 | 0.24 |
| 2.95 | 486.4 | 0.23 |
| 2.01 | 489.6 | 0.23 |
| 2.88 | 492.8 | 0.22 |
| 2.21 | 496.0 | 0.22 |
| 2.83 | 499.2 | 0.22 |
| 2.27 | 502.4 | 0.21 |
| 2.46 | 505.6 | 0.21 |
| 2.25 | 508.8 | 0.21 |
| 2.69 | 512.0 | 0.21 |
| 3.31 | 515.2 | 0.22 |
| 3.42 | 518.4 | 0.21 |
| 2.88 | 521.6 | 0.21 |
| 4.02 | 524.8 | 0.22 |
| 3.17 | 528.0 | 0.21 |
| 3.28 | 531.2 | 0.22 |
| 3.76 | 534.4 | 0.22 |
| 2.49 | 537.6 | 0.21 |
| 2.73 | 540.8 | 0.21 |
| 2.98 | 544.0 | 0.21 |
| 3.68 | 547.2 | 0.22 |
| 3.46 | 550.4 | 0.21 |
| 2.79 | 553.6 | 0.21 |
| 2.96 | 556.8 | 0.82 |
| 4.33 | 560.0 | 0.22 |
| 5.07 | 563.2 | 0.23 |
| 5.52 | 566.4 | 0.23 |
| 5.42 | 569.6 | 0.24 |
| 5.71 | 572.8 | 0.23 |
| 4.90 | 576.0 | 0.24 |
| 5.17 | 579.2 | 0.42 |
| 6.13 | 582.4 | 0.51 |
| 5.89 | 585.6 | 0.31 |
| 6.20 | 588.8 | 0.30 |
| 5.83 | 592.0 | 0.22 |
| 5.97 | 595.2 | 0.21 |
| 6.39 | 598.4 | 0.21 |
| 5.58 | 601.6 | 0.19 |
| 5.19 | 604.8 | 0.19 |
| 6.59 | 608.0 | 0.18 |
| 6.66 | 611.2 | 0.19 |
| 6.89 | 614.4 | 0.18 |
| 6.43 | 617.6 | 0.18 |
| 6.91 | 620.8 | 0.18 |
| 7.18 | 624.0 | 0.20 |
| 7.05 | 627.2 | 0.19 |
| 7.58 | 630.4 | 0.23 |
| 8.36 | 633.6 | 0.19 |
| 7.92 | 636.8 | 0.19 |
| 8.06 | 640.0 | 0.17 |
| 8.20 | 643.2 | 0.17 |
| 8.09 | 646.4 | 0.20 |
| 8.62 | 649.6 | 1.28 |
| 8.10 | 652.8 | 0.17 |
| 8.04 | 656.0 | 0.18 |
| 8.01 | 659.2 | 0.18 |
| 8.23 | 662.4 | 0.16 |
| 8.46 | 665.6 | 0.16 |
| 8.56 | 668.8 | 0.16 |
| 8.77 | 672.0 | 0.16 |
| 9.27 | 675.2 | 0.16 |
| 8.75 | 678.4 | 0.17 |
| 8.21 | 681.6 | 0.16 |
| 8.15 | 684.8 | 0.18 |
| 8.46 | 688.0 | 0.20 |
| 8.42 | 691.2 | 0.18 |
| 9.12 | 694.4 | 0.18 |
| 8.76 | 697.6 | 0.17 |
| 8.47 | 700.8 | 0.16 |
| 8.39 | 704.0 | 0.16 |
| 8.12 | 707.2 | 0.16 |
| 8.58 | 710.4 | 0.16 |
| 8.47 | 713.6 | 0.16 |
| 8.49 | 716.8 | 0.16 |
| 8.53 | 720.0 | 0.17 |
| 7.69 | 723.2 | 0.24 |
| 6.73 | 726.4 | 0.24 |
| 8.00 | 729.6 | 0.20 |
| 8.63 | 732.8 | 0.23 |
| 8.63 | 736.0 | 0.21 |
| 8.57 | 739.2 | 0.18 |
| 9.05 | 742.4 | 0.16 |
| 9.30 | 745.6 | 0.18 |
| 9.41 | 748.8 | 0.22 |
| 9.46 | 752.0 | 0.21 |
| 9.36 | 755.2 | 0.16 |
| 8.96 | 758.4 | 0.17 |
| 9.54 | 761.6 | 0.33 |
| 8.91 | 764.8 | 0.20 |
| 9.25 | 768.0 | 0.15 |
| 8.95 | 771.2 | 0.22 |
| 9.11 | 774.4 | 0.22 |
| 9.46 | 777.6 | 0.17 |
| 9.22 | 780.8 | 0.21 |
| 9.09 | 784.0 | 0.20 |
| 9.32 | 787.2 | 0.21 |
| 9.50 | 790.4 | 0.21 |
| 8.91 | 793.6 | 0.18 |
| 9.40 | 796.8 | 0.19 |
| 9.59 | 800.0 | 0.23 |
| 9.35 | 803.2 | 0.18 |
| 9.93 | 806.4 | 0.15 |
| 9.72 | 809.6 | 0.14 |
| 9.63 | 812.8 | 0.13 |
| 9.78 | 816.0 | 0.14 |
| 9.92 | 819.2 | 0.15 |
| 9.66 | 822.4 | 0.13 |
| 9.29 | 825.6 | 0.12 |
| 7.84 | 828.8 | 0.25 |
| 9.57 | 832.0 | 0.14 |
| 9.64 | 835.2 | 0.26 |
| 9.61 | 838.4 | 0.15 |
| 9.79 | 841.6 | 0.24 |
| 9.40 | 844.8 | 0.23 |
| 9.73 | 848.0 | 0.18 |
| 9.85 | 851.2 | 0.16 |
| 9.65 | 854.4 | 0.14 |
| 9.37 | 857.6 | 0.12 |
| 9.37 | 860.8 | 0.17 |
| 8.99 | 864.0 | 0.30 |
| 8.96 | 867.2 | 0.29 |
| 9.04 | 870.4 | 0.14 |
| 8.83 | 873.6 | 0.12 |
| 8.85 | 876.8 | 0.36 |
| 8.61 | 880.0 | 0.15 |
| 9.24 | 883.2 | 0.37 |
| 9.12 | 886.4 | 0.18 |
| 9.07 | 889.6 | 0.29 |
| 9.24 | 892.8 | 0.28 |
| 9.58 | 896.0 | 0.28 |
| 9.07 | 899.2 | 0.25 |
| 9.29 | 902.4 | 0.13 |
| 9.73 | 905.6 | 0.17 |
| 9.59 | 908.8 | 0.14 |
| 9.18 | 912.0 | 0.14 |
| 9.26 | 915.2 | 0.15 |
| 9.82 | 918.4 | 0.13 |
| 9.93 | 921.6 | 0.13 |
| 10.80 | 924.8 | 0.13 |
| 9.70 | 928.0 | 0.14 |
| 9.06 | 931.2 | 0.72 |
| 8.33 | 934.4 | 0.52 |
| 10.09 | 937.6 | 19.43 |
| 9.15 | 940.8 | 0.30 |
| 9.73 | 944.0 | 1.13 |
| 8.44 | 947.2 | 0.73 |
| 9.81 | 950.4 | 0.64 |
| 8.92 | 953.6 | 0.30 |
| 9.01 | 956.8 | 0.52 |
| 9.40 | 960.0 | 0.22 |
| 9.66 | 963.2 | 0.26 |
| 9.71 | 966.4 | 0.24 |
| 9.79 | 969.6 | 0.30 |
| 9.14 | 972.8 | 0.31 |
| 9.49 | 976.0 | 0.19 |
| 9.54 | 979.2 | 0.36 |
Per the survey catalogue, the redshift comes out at 0.405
